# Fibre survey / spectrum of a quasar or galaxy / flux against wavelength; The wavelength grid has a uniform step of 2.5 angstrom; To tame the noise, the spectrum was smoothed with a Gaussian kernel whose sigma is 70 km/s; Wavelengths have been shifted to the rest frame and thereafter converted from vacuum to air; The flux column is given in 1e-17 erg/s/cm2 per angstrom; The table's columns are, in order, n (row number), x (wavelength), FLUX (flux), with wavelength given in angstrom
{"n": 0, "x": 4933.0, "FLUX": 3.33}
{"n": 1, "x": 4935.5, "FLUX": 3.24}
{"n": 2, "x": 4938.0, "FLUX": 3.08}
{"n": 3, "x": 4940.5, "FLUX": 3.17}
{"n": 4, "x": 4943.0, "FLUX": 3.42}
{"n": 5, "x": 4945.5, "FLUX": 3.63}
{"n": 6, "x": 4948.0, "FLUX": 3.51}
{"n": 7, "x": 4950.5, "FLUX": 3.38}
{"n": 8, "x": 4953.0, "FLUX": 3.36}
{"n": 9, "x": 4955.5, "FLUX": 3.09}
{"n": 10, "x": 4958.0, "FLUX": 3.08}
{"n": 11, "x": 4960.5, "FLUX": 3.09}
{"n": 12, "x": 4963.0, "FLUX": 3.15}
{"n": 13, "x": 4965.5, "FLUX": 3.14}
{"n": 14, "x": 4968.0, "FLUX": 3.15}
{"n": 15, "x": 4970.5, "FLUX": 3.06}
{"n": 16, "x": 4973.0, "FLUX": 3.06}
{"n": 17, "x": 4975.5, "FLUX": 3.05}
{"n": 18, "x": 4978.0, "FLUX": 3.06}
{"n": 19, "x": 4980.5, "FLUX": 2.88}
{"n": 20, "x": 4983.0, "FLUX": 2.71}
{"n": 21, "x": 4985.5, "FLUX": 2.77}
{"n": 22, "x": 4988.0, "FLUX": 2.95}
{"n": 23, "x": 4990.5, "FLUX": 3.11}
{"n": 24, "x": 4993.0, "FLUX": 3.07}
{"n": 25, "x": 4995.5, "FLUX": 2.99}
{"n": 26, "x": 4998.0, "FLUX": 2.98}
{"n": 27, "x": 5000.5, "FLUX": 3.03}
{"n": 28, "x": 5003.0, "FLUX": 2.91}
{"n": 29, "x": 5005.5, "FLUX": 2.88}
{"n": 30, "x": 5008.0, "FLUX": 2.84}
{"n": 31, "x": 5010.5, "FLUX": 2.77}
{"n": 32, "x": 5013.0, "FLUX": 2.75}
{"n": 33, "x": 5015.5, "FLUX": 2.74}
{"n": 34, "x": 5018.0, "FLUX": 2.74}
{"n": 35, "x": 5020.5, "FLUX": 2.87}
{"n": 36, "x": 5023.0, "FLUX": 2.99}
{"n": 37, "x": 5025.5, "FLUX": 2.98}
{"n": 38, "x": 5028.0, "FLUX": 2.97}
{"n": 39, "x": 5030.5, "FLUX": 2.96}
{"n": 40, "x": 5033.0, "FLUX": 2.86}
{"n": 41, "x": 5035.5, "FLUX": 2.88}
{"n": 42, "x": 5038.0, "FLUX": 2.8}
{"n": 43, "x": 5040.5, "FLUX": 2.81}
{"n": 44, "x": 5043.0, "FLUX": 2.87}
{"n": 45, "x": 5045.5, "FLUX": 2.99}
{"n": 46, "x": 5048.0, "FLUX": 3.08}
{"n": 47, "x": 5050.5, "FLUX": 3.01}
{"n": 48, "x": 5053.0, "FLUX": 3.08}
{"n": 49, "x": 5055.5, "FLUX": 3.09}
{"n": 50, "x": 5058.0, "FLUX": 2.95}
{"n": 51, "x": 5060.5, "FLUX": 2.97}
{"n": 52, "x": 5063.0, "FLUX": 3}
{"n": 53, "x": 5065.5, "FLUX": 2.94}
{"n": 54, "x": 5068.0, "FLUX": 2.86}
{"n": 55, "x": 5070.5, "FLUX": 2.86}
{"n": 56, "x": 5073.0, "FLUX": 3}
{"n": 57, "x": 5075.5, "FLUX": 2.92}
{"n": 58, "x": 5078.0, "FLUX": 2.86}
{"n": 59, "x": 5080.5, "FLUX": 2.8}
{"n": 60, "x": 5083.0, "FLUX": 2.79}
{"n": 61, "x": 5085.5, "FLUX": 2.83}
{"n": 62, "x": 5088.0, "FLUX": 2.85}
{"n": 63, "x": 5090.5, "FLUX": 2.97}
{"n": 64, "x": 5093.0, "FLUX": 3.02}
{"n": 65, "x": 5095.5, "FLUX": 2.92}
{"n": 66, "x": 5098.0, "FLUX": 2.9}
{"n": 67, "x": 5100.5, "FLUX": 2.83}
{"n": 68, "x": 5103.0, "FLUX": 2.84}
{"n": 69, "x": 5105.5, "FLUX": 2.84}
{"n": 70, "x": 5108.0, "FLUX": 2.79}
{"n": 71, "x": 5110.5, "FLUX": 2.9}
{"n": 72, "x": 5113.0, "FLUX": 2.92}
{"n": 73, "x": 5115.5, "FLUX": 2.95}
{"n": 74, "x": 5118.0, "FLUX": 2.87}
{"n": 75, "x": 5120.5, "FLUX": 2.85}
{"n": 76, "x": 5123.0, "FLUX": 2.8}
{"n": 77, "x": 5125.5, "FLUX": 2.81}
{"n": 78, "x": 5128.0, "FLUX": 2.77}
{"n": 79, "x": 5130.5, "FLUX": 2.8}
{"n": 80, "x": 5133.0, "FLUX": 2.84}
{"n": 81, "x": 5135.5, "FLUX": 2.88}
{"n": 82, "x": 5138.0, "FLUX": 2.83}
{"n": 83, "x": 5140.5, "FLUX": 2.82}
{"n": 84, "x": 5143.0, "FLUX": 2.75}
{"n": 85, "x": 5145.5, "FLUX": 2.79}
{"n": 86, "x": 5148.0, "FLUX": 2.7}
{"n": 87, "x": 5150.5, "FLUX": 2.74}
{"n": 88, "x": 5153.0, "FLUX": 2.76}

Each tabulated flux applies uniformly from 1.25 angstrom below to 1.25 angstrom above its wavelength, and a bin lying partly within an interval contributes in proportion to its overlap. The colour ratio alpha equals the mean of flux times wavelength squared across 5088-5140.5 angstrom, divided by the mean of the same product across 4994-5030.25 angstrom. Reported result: 1.0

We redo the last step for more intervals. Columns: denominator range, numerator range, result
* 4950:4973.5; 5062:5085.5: 0.96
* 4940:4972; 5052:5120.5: 0.94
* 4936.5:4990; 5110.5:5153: 0.96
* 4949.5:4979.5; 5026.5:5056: 0.97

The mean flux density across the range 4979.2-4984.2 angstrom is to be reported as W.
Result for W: 2.8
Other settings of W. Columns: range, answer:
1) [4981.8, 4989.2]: 2.81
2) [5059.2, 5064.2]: 2.98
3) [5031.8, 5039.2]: 2.85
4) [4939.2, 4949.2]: 3.43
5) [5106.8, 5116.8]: 2.89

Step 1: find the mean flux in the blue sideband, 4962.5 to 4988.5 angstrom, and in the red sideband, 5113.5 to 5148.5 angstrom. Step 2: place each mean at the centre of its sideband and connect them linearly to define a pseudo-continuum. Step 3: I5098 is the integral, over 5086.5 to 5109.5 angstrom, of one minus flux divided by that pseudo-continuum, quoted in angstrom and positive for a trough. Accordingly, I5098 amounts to -0.2 angstrom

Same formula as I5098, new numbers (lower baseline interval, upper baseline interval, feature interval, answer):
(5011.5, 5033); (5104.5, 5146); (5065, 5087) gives -0.1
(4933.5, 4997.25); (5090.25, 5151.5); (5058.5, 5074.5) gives 0.0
